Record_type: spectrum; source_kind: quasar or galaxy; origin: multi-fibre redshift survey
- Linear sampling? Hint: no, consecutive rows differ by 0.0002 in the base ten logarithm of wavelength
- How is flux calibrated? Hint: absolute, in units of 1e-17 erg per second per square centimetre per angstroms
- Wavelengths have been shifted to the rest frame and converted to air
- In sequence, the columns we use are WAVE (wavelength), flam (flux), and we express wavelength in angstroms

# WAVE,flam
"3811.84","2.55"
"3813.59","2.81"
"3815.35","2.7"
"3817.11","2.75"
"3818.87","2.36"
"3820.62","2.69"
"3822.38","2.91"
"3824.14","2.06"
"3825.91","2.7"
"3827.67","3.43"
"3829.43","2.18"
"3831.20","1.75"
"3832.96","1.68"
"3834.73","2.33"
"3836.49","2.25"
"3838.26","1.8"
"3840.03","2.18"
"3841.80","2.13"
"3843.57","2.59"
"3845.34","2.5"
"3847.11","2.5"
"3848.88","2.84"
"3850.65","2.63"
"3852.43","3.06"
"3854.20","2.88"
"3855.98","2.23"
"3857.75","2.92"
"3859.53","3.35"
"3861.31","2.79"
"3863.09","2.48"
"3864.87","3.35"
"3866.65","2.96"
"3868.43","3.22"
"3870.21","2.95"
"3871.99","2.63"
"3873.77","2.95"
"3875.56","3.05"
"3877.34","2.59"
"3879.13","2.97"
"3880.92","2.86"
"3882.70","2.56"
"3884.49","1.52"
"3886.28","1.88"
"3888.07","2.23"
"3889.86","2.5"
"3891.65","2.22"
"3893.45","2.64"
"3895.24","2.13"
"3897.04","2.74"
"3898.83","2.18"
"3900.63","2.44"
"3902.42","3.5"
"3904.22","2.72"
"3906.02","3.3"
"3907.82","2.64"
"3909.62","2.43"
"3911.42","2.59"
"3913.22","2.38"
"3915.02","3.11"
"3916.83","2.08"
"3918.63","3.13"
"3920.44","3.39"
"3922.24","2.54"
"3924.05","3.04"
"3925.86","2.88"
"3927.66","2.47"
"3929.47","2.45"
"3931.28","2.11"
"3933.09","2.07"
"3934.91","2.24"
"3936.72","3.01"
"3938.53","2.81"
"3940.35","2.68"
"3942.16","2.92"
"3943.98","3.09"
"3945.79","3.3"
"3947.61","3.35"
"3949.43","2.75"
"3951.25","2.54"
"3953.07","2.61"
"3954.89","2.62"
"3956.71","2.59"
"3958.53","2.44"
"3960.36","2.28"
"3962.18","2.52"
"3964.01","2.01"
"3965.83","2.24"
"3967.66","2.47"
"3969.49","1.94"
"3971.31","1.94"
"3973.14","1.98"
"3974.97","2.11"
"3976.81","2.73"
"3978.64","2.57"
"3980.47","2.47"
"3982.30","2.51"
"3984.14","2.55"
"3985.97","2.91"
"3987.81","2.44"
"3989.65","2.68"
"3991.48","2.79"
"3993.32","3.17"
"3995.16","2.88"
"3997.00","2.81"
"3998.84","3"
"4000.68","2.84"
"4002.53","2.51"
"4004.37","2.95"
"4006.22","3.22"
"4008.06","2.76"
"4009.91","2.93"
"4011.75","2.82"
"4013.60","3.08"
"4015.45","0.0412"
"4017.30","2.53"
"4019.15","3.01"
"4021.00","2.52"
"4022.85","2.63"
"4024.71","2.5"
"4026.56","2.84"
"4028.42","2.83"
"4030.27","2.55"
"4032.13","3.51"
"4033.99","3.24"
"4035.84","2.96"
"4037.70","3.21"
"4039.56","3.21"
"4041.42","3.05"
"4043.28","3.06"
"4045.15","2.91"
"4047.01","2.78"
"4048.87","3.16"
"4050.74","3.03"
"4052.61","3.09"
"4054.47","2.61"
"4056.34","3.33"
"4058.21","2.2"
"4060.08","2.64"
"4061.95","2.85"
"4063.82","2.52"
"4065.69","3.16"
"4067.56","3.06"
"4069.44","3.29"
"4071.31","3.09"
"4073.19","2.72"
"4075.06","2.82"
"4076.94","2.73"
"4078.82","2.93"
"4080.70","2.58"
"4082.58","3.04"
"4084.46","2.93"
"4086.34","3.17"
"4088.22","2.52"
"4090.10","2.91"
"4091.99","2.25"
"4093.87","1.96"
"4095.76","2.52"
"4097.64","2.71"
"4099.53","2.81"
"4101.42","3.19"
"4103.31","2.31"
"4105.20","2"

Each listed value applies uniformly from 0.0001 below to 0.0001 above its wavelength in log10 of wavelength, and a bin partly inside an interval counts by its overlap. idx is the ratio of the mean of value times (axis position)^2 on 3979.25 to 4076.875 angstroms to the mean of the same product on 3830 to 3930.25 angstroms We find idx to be 1.16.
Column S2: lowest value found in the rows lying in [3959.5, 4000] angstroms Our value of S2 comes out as 1.94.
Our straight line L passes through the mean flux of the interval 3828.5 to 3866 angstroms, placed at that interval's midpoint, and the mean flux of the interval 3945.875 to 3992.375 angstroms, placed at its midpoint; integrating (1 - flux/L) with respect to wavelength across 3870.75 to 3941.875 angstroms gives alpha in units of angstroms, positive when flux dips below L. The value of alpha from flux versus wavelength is -3.2 angstroms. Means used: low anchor 2.5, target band 2.61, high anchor 2.5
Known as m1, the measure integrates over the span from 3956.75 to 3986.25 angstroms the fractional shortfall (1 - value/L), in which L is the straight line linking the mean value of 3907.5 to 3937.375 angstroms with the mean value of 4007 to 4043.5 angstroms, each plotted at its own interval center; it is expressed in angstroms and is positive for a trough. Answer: 3.7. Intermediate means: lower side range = 2.62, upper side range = 2.76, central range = 2.35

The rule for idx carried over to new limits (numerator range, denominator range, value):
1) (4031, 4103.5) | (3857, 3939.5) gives 1.17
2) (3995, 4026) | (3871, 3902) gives 1.13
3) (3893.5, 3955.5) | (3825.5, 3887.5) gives 1.08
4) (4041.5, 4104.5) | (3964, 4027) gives 1.14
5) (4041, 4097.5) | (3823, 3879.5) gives 1.20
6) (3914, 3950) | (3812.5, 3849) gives 1.20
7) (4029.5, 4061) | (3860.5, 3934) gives 1.21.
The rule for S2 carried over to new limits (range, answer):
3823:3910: 1.52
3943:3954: 2.54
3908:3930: 2.08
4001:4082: 0.0412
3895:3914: 2.13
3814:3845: 1.68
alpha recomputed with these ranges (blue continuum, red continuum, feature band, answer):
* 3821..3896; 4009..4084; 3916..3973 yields 1.9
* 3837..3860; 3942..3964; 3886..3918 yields 1.0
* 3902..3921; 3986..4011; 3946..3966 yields 1.8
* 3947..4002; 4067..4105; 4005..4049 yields -2.5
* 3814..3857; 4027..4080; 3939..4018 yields 5.2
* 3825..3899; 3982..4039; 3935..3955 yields -1.5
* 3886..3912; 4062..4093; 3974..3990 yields 0.9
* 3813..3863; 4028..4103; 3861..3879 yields -2.3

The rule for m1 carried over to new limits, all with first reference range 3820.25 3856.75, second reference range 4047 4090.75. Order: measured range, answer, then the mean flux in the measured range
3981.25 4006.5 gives -0.5 angstroms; 2.79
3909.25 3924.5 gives -0.9 angstroms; 2.75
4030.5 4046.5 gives -1.6 angstroms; 3.11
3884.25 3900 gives 1.8 angstroms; 2.26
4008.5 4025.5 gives 2.0 angstroms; 2.46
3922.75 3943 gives 0.1 angstroms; 2.6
